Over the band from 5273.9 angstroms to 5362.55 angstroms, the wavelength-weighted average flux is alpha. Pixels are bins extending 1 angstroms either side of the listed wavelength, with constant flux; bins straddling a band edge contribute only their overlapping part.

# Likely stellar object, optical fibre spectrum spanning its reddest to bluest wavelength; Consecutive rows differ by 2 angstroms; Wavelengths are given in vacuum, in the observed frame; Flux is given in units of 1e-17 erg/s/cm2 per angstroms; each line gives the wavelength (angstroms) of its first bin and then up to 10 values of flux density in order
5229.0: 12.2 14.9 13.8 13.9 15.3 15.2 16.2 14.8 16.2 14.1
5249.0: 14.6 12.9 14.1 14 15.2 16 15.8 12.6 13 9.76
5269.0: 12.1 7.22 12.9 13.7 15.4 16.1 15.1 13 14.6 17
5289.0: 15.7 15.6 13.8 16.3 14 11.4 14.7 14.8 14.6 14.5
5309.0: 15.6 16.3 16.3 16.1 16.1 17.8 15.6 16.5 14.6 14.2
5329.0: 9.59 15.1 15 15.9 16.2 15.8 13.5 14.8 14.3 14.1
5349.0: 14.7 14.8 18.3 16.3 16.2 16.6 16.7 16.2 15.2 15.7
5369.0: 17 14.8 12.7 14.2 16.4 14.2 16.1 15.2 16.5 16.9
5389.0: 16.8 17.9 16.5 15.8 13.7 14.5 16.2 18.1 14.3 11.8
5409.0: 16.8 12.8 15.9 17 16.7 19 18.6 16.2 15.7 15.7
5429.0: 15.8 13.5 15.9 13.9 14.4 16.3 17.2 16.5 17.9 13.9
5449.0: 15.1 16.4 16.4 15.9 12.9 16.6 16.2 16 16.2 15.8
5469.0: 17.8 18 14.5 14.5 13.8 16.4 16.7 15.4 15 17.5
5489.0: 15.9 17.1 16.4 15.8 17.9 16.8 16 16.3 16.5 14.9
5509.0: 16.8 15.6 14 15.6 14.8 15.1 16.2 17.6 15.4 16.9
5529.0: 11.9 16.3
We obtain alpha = 15.2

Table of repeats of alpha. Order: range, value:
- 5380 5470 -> 15.9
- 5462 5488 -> 16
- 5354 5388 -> 15.7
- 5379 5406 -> 16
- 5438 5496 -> 16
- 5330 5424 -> 15.7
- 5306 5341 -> 15.3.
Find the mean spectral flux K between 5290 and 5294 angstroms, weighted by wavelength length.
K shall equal 14.7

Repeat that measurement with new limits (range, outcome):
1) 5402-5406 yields 16.2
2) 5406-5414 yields 14.3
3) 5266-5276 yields 11.1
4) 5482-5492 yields 16.2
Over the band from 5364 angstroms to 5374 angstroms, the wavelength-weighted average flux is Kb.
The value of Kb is 15.1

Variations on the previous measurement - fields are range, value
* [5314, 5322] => 16.4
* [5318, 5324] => 16.6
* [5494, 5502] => 16.6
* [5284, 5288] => 15.8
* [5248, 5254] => 13.9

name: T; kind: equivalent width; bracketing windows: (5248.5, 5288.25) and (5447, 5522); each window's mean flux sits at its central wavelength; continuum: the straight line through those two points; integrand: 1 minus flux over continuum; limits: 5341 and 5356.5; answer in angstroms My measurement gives -0.73 angstroms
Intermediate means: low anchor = 13.8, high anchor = 15.9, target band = 15.2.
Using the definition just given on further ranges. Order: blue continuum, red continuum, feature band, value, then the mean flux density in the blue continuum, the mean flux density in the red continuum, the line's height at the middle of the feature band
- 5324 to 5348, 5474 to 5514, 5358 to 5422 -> -3.79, 14.4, 16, 15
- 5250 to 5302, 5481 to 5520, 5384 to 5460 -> -2.90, 13.9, 16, 15.3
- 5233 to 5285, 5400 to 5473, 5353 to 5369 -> -1.31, 14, 15.9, 15.1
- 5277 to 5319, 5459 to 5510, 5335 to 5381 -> 0.18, 15.2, 16.2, 15.5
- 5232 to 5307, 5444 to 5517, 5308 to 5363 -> -2.64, 14.2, 15.9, 14.7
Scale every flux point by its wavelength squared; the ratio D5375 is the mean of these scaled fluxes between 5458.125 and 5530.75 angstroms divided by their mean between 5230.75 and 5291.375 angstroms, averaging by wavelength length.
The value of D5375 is 1.22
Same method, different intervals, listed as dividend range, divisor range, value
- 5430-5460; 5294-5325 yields 1.06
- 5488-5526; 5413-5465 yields 1.03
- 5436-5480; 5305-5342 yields 1.09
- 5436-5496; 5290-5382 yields 1.10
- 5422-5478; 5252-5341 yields 1.14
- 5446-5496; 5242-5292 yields 1.22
